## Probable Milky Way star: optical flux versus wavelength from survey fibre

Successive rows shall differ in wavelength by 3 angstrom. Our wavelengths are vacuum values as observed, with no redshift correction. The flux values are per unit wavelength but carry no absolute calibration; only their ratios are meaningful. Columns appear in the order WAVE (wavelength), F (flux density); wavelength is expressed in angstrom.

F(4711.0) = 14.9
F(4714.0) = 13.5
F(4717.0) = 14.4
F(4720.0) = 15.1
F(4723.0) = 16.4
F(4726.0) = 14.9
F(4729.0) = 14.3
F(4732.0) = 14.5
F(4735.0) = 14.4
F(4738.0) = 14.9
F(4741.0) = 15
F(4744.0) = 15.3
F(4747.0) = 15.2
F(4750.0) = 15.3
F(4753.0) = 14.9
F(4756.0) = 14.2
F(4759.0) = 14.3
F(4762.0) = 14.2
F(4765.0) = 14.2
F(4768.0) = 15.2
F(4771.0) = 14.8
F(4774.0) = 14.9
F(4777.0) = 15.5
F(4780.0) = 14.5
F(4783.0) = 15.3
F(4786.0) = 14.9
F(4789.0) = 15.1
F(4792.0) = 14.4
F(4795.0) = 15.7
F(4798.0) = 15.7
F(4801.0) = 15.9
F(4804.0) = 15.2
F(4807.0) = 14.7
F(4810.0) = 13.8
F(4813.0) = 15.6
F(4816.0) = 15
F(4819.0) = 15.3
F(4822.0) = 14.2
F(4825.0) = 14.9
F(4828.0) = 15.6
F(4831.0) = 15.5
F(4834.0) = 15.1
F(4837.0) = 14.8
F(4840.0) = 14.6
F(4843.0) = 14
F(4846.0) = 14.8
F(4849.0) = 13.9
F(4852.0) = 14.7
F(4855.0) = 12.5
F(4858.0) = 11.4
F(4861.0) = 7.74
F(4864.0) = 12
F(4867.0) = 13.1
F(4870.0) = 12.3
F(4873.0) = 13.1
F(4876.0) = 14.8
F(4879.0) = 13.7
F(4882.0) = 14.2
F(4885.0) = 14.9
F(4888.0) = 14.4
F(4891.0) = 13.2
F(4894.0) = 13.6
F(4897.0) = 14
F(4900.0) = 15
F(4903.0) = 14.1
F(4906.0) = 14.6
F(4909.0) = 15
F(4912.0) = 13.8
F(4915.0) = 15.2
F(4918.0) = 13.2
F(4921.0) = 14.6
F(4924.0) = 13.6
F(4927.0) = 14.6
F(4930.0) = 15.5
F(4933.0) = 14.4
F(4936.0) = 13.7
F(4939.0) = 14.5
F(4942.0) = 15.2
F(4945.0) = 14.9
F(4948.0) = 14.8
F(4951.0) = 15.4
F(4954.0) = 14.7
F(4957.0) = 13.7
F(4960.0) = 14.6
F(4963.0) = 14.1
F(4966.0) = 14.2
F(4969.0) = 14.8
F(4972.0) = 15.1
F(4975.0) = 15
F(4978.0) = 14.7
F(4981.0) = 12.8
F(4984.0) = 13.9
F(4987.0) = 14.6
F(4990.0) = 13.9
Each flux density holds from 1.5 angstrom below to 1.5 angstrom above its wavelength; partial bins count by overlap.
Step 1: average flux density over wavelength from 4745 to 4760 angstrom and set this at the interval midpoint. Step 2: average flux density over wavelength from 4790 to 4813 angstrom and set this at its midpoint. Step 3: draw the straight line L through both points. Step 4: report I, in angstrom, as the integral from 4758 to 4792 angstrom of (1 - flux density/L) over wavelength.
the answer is 0.3 angstrom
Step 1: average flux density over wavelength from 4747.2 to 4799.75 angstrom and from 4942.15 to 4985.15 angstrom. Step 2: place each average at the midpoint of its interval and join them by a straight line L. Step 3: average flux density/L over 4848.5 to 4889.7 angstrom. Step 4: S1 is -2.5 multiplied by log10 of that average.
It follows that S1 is 0.13 mag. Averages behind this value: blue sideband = 14.9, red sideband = 14.5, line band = 13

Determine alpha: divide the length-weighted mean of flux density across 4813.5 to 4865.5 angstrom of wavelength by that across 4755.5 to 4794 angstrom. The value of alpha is 0.94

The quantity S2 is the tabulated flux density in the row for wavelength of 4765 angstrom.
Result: 14.2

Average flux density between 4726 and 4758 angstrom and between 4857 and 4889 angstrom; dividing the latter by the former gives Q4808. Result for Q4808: 0.9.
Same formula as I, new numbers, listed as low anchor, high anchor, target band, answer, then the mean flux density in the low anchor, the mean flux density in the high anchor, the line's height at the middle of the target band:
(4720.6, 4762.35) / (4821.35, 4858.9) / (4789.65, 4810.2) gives -0.81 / 14.9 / 14.4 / 14.6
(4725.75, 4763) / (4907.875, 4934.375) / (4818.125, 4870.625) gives 3.11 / 14.7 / 14.4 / 14.6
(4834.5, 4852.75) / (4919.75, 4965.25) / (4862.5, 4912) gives 2.20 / 14.5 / 14.5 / 14.5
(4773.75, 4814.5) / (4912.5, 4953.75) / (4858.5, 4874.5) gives 3.44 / 15.1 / 14.6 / 14.8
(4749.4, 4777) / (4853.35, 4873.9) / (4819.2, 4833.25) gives -2.47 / 14.7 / 11.7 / 12.8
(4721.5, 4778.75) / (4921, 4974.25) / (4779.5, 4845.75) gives -0.99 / 14.9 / 14.6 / 14.8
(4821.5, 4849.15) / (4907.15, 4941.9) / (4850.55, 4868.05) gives 3.37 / 14.8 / 14.4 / 14.7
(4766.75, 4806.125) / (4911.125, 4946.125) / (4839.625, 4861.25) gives 2.43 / 15.2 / 14.4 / 14.8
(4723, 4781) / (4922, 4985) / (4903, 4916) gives 0.00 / 14.8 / 14.5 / 14.6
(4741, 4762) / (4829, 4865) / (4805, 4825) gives -1.24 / 14.8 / 13.5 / 13.9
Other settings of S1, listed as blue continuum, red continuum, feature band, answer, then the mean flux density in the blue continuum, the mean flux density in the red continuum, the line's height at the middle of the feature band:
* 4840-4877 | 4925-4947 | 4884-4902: -0.04 mag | 12.9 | 14.7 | 13.7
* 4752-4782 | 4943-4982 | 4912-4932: 0.01 mag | 14.7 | 14.6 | 14.6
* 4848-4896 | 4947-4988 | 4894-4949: -0.05 mag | 13.1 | 14.5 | 13.8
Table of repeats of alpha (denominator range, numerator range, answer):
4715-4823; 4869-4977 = 0.96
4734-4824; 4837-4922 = 0.92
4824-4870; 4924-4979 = 1.08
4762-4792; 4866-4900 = 0.93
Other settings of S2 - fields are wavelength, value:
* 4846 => 14.8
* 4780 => 14.5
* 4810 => 13.8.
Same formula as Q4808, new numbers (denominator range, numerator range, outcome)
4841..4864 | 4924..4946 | 1.15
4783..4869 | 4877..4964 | 1.01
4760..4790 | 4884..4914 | 0.96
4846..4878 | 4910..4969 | 1.14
